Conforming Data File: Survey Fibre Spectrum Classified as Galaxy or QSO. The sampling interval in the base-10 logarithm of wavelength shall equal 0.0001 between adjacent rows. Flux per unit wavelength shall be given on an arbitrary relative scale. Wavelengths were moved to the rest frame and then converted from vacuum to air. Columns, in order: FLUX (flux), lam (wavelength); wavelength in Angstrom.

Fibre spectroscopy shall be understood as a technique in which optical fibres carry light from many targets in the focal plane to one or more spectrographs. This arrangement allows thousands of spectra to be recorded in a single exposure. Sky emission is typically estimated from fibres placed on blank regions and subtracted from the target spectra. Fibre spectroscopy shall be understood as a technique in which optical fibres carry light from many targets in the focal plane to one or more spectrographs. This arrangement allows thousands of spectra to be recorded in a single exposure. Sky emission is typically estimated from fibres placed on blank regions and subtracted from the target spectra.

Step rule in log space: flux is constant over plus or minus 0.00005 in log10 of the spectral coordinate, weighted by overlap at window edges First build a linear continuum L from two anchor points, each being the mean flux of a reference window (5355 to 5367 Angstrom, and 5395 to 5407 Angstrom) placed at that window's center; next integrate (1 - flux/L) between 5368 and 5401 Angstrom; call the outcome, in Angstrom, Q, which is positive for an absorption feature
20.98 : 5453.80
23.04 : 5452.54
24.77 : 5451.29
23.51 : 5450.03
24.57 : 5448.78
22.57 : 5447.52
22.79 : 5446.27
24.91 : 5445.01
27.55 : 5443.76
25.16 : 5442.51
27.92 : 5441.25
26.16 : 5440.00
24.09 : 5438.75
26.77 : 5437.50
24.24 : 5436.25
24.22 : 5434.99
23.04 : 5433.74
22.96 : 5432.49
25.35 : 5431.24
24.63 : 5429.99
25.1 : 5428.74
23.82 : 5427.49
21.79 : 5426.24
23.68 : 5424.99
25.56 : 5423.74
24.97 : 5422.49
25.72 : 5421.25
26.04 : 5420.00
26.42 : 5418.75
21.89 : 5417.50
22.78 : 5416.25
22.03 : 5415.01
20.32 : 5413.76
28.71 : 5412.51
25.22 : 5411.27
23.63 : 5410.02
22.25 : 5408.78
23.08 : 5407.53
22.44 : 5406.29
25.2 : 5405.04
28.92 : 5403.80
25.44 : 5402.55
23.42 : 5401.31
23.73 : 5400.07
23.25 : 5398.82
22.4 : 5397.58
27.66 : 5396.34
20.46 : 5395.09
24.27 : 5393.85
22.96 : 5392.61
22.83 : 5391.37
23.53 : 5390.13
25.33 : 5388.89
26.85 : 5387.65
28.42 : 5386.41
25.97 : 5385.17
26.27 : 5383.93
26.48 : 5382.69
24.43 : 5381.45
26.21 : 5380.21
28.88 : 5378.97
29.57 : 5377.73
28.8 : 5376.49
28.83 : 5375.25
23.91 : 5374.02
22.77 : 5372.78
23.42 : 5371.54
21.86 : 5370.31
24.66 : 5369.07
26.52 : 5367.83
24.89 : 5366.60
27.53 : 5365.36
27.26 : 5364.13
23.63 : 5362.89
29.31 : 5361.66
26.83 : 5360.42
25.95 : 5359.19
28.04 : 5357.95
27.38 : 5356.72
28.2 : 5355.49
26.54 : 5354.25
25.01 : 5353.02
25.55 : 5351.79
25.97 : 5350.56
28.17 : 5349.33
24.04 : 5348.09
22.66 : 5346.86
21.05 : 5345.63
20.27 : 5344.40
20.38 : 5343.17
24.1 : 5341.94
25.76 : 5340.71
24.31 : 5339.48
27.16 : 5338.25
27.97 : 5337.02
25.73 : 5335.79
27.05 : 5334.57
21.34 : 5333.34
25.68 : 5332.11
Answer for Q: 0.4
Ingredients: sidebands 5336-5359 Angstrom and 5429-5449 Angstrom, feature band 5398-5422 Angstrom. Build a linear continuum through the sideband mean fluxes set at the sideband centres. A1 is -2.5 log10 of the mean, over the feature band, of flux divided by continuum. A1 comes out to 0.03 mag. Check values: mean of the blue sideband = 25.2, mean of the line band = 24.2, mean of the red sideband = 24.8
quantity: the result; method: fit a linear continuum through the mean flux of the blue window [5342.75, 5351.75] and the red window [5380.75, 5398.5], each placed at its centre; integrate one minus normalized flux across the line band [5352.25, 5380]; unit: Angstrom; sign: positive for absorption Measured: -2.6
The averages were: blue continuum 23.4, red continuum 24.8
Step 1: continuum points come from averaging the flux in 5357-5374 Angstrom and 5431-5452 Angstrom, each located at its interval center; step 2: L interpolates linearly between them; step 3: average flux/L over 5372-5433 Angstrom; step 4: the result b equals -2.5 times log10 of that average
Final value 0.02 mag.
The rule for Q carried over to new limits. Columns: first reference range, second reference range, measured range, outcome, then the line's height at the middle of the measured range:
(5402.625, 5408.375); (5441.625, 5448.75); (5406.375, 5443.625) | 0.5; 24.8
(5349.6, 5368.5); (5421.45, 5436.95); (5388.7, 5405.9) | 0.7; 25.3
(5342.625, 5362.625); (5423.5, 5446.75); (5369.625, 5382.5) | -0.4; 25.2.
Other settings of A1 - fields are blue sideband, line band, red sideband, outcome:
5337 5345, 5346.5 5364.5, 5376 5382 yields -0.04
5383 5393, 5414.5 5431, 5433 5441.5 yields 0.04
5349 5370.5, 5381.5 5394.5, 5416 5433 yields 0.01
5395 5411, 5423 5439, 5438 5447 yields 0.04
